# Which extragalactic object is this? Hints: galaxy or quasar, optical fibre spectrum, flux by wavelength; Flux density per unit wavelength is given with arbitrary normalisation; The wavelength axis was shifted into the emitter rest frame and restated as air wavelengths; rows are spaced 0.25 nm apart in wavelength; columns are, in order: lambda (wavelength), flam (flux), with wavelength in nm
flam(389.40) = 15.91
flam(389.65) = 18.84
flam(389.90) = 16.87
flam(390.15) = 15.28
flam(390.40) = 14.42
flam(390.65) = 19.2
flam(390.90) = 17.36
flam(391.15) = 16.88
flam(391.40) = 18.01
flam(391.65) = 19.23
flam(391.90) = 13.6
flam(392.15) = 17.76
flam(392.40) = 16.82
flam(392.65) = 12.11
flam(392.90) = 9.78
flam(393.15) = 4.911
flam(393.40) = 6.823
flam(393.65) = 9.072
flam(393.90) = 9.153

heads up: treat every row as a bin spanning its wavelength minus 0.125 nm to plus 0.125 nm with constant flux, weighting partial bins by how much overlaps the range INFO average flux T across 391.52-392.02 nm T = 16.5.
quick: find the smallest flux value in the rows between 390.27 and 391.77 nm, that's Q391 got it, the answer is 14.42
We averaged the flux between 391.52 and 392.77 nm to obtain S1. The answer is 15.9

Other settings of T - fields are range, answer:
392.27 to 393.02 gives 13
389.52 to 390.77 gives 16.9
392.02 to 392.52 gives 17.3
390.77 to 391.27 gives 17.1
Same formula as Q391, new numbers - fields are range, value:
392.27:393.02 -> 9.78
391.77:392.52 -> 13.6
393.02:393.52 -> 4.911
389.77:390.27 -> 15.28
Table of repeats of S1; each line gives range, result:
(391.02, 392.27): 17.1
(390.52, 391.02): 18.3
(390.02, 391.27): 16.6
